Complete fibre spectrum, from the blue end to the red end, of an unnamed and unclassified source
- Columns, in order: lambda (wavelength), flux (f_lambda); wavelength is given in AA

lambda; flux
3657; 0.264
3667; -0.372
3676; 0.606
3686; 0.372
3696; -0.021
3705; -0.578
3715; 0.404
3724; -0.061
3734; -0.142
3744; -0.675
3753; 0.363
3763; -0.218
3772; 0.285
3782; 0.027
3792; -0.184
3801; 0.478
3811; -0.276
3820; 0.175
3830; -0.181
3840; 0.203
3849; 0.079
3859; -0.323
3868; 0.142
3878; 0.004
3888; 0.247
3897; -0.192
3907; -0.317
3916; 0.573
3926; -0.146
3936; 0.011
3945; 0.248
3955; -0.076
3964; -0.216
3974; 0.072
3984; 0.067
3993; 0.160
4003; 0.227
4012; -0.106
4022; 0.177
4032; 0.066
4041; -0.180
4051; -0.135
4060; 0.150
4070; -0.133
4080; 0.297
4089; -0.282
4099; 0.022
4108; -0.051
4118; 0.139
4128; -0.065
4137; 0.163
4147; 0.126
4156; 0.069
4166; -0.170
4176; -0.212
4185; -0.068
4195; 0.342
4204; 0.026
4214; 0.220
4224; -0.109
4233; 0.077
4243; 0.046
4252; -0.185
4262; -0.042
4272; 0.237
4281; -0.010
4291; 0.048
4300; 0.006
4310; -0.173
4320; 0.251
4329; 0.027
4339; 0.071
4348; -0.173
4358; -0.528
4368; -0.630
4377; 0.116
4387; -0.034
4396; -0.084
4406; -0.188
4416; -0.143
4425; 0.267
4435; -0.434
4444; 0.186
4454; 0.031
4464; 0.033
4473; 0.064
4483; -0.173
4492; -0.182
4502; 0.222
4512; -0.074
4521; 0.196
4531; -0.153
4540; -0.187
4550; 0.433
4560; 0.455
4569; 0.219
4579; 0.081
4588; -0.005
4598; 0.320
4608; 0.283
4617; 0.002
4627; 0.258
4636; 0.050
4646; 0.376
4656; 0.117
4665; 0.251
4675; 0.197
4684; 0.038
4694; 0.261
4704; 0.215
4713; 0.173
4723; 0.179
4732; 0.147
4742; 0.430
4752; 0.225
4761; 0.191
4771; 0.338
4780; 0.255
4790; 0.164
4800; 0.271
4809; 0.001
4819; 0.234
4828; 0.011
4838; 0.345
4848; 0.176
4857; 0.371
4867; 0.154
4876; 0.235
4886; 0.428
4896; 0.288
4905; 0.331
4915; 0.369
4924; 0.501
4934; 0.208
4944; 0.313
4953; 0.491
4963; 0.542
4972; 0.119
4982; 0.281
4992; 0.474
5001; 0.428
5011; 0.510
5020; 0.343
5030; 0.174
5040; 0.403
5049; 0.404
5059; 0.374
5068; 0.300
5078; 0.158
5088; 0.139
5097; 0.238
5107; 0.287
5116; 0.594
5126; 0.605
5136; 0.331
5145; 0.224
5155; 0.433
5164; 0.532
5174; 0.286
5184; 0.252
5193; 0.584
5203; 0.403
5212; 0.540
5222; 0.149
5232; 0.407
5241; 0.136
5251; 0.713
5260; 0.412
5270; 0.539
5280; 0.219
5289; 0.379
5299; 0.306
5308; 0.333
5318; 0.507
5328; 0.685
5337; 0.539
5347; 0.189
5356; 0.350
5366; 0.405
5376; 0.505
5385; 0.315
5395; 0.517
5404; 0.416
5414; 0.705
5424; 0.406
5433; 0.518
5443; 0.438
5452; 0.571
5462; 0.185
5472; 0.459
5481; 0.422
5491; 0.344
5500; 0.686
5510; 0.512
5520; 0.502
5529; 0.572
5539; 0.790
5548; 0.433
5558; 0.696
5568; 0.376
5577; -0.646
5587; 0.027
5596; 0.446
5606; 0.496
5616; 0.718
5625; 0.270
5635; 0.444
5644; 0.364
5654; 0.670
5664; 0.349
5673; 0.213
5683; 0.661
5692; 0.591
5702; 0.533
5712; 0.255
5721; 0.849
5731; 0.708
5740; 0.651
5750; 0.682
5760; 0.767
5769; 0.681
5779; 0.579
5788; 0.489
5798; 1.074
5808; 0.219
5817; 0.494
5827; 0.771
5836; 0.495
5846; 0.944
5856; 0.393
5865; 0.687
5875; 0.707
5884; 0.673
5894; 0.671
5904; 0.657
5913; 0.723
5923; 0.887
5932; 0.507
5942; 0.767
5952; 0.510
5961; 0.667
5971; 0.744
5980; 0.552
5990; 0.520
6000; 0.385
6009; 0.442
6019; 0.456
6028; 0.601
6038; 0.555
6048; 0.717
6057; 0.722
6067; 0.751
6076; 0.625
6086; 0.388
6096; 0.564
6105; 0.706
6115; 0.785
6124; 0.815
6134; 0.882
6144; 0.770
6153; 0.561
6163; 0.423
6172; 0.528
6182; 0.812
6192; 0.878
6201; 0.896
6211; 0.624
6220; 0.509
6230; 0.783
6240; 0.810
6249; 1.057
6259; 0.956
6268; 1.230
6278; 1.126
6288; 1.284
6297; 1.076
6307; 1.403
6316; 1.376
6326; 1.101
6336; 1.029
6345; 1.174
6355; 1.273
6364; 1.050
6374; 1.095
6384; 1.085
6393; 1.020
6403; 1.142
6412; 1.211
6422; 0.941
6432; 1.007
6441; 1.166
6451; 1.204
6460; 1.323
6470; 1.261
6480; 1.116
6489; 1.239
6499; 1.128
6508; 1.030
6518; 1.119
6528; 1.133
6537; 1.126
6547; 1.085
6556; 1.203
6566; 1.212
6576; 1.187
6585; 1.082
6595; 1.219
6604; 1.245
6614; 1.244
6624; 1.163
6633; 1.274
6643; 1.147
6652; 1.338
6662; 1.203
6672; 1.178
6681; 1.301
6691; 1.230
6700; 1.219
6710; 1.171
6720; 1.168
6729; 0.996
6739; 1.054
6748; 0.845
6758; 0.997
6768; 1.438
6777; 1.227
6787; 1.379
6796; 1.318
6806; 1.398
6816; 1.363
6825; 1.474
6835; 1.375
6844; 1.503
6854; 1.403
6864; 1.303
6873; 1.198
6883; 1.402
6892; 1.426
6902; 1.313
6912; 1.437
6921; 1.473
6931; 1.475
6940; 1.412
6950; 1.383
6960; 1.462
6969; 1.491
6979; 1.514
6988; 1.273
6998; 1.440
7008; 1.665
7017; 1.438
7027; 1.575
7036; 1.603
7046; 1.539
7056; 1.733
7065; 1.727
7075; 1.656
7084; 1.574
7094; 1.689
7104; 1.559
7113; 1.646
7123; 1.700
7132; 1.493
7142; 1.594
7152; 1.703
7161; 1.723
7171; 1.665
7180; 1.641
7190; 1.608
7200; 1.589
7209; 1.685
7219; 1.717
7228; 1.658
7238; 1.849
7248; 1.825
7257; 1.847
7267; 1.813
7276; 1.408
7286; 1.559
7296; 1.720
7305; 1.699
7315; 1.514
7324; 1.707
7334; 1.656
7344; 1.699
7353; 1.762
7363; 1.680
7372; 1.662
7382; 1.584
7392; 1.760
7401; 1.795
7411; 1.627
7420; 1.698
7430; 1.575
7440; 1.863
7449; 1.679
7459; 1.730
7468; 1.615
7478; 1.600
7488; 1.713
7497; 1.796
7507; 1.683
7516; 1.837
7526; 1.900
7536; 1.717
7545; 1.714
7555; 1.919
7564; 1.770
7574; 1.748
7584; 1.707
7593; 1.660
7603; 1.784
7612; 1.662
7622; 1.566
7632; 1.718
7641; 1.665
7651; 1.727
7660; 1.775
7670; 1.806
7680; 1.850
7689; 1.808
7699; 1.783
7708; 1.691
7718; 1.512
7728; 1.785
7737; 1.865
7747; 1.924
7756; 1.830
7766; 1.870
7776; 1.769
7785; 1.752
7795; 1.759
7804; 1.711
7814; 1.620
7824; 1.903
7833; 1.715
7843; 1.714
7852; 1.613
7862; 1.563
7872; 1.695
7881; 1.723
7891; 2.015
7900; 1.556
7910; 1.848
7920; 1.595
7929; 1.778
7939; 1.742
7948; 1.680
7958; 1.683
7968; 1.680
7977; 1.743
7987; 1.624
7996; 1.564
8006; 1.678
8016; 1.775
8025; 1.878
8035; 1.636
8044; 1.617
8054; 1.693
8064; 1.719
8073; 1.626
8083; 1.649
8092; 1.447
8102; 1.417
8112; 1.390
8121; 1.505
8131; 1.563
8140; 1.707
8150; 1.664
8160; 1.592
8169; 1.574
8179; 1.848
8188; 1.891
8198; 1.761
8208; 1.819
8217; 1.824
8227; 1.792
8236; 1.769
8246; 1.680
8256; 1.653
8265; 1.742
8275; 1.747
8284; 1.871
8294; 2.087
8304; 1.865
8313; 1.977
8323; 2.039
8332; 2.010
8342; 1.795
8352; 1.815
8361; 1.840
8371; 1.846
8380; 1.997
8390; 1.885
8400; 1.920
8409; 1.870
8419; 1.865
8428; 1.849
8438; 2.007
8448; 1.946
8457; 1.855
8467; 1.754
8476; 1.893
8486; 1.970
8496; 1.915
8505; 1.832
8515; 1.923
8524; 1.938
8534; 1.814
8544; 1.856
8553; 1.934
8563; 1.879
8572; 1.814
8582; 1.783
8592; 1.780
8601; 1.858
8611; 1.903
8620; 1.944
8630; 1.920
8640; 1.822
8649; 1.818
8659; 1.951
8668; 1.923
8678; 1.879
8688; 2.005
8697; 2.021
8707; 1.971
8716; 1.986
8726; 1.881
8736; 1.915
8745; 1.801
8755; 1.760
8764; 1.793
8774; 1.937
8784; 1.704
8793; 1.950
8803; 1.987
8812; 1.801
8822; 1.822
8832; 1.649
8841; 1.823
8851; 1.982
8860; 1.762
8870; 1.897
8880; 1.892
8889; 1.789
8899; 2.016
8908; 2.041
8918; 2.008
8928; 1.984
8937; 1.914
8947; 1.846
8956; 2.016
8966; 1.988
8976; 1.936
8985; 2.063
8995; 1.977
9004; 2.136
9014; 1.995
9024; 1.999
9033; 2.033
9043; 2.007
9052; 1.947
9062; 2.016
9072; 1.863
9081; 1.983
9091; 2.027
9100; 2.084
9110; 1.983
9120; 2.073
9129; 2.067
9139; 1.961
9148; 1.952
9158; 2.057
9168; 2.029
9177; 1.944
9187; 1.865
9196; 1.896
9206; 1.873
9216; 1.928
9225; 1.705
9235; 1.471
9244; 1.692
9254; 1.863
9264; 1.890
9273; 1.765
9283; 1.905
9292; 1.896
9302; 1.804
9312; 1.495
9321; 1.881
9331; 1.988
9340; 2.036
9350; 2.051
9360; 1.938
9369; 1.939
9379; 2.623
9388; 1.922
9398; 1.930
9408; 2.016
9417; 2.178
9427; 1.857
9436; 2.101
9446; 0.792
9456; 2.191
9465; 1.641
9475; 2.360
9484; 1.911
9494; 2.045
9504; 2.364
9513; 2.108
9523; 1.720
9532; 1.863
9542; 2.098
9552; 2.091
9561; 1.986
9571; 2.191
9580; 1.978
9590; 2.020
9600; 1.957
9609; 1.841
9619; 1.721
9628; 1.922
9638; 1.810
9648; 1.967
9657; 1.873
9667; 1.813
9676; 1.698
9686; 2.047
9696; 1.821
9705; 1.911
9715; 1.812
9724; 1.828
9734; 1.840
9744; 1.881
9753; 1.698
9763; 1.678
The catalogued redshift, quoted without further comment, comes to 0.567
